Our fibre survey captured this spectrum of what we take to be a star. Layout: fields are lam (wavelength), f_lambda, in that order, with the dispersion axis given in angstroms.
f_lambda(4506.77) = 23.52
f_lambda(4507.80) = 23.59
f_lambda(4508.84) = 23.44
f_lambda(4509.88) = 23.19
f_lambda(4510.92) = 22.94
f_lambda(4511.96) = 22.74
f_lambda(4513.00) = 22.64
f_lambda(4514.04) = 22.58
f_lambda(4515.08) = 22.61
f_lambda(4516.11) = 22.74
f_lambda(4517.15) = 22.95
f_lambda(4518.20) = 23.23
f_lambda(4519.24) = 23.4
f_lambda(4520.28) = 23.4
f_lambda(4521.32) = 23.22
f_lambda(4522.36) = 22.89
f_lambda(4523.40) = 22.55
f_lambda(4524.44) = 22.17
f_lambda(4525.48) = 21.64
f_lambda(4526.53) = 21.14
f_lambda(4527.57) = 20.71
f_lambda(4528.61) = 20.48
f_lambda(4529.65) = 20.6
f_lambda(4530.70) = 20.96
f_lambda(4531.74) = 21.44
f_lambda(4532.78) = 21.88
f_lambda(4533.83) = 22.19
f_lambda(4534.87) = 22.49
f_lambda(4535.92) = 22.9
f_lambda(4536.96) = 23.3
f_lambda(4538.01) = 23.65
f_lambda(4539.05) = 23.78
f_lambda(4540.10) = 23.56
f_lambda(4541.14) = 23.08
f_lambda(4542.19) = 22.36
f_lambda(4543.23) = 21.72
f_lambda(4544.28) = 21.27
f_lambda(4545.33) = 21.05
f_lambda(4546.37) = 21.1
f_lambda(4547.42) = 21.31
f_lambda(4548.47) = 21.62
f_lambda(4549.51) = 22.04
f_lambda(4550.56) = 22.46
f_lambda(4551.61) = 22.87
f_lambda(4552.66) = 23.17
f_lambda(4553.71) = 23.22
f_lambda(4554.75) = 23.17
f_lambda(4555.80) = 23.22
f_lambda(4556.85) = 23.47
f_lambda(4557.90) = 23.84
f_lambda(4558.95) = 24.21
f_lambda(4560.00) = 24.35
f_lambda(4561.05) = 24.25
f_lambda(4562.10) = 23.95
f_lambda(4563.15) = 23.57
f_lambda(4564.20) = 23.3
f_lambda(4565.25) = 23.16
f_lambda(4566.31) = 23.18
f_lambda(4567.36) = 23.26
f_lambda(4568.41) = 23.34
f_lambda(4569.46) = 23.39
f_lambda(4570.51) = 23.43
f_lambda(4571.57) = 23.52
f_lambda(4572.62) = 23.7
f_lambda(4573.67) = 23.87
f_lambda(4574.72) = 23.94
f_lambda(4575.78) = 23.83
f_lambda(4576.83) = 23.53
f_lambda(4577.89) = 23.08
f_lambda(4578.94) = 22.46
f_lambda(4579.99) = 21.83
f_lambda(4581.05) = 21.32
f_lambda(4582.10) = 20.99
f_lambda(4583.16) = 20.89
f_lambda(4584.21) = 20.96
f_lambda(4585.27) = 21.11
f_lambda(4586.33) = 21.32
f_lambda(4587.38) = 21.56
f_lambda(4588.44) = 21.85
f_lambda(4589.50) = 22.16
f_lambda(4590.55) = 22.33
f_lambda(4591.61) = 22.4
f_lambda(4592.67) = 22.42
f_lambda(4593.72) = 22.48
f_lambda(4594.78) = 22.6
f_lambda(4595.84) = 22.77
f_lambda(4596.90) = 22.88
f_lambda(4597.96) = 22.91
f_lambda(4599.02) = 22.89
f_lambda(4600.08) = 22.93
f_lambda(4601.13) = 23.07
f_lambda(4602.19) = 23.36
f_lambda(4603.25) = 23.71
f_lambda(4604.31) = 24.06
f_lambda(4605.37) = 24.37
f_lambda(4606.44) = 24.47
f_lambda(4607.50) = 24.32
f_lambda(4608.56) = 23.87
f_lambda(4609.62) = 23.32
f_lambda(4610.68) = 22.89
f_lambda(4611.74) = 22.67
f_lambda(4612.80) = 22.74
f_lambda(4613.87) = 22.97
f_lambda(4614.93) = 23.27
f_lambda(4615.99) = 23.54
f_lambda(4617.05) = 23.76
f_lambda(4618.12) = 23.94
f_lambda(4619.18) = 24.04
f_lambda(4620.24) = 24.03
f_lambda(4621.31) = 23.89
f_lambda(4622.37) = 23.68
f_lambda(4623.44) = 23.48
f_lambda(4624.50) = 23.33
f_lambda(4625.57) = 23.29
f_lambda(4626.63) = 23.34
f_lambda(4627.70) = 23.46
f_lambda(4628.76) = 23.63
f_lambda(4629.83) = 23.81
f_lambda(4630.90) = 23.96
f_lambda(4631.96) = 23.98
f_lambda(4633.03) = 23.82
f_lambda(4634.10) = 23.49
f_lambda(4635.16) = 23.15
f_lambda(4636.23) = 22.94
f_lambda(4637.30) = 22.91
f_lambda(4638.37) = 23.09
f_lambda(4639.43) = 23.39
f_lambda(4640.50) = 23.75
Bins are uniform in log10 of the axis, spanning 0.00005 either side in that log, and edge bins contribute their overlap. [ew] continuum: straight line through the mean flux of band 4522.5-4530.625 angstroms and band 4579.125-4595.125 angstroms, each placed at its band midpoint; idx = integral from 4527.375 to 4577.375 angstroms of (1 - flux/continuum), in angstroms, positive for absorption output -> -3.0 angstroms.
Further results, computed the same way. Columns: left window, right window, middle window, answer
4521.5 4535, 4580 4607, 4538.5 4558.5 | -0.60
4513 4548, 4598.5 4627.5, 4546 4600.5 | 0.35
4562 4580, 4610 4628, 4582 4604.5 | 1.02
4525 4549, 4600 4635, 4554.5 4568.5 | -0.73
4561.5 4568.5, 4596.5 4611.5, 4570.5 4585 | 0.51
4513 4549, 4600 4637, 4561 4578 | -0.53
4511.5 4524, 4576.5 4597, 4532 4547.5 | 0.16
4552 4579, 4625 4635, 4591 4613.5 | 0.37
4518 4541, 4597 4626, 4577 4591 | 0.84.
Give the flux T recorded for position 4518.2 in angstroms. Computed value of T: 23.23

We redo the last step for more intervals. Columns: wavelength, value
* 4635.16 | 23.15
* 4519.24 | 23.4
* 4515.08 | 22.61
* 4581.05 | 21.32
